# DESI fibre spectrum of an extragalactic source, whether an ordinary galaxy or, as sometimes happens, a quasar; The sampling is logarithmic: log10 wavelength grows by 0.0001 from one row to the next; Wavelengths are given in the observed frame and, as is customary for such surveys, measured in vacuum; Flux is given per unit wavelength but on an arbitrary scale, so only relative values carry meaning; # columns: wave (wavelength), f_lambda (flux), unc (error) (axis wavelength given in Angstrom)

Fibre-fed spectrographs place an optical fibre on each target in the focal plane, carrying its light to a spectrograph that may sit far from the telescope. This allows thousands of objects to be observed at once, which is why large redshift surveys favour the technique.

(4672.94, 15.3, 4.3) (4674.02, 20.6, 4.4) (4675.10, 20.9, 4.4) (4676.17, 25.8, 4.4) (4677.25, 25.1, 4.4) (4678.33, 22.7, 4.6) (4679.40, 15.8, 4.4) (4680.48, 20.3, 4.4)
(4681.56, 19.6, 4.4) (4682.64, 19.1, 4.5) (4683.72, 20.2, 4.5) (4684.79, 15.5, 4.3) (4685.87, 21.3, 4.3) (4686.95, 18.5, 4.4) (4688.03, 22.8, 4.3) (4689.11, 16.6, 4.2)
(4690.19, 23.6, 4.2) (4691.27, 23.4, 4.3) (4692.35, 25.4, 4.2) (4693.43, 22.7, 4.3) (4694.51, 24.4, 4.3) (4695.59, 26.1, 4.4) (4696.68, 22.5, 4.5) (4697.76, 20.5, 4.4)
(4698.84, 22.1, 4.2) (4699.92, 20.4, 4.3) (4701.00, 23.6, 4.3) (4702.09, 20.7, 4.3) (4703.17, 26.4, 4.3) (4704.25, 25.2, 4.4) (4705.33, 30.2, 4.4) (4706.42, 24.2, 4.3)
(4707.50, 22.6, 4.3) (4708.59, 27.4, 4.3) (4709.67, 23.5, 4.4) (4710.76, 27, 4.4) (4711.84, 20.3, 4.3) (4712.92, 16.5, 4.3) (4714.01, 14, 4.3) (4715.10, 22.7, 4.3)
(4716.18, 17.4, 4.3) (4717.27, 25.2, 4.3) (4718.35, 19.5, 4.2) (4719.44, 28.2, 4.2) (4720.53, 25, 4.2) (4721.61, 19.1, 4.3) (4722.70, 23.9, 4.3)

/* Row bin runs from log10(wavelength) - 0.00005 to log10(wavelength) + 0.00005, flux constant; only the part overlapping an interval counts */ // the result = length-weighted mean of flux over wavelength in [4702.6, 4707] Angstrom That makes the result 26.5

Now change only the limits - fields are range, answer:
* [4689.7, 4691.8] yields 23.5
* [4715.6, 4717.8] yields 21.3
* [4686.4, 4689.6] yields 19.3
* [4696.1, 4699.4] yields 21.7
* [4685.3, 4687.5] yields 19.8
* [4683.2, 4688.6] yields 19.7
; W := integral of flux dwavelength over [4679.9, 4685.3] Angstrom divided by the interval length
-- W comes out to 18.9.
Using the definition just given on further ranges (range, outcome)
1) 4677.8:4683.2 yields 19.5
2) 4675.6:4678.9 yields 24.4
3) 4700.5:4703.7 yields 23.5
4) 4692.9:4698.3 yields 23.2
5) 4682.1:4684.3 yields 19.6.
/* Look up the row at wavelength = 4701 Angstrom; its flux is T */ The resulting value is 23.6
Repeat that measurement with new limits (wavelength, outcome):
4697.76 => 20.5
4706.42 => 24.2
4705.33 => 30.2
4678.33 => 22.7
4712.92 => 16.5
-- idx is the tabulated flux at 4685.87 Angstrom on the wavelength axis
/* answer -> 21.3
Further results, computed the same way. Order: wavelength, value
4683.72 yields 20.2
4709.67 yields 23.5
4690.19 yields 23.6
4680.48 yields 20.3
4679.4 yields 15.8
